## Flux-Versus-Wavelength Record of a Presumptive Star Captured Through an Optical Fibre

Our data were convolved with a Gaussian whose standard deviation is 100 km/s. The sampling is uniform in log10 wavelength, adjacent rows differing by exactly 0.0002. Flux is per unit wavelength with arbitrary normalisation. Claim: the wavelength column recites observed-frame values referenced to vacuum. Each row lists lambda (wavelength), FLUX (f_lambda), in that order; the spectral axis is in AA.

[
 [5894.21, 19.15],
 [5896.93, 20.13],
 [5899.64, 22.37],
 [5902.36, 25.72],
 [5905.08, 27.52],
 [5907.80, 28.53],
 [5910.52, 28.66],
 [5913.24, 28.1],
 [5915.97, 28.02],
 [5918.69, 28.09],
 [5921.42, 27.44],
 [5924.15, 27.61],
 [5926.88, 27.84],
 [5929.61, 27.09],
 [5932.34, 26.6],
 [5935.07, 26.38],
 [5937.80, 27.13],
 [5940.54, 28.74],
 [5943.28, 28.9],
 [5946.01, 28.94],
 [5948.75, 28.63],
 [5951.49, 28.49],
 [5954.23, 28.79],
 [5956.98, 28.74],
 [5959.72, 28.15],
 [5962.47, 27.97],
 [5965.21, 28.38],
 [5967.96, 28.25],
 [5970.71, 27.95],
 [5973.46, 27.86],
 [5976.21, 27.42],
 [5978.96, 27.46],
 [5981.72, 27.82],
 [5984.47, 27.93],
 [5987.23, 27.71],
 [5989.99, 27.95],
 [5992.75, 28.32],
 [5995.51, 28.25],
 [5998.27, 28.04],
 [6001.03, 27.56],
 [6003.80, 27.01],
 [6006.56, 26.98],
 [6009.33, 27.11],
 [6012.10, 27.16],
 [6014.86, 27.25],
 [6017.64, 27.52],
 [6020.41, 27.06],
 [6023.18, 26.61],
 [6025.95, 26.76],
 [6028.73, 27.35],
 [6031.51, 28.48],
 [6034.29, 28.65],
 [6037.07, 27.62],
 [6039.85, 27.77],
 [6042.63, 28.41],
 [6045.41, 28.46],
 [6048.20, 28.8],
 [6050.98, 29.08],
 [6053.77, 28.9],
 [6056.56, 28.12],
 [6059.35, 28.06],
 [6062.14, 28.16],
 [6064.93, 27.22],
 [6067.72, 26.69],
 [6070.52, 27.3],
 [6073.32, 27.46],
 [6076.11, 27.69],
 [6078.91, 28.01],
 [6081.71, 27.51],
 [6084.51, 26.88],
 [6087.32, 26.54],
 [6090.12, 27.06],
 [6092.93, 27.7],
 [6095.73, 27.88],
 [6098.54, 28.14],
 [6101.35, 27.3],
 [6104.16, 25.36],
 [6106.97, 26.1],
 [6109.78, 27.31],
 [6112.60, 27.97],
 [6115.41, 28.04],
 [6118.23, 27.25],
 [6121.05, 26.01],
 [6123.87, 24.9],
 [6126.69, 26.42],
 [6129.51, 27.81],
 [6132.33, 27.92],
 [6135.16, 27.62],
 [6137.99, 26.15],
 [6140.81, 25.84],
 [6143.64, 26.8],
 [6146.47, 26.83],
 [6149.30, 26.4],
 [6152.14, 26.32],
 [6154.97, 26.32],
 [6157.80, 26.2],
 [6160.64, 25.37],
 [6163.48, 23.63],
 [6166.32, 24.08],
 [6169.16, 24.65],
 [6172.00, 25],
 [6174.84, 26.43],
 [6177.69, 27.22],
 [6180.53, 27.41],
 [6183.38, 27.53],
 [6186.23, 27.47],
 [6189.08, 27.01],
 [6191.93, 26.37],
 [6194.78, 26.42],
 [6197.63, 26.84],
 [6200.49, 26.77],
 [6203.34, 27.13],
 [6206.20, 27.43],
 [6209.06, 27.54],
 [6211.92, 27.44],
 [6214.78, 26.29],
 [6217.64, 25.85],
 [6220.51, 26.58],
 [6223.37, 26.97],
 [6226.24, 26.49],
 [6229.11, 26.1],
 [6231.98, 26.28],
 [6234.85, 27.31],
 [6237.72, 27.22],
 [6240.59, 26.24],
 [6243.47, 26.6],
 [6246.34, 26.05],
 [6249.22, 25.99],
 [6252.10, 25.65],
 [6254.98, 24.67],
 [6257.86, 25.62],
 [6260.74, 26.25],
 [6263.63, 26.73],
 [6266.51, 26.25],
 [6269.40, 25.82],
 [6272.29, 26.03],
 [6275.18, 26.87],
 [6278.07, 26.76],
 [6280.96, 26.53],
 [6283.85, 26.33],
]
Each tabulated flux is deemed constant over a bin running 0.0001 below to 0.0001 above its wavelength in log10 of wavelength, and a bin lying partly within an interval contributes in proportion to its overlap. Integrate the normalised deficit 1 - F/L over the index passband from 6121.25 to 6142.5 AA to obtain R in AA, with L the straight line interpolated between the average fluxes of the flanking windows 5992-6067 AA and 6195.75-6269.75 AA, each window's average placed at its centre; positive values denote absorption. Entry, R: 0.4 AA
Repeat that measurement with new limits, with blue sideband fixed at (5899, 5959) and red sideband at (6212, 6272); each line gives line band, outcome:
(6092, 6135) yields -0.3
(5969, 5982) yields -0.1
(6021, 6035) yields -0.1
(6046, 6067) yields -0.9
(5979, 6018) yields -0.3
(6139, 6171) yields 1.2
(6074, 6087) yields -0.2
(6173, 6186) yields -0.3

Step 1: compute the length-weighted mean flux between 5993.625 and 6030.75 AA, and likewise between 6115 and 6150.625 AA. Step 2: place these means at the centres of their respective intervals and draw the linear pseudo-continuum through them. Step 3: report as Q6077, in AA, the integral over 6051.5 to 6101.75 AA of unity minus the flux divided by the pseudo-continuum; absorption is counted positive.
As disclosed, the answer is -1.1 AA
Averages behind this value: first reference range 27.3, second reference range 26.7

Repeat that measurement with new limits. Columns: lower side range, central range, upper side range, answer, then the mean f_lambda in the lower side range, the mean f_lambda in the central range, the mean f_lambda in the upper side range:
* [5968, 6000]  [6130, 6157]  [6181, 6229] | 0.44 AA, 27.9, 26.7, 26.9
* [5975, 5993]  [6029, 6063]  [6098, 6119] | -1.10 AA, 27.8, 28.3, 27.1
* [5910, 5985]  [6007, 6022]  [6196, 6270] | 0.23 AA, 28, 27.2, 26.5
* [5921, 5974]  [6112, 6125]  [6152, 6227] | 0.03 AA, 28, 26.8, 26.4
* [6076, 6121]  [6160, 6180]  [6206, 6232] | 1.20 AA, 27.2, 25.3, 26.7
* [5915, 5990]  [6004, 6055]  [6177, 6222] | -0.23 AA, 27.9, 27.8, 27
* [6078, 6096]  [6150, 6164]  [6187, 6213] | 0.72 AA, 27.3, 25.7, 27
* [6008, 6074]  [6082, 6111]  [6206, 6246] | 0.42 AA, 27.8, 27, 26.7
